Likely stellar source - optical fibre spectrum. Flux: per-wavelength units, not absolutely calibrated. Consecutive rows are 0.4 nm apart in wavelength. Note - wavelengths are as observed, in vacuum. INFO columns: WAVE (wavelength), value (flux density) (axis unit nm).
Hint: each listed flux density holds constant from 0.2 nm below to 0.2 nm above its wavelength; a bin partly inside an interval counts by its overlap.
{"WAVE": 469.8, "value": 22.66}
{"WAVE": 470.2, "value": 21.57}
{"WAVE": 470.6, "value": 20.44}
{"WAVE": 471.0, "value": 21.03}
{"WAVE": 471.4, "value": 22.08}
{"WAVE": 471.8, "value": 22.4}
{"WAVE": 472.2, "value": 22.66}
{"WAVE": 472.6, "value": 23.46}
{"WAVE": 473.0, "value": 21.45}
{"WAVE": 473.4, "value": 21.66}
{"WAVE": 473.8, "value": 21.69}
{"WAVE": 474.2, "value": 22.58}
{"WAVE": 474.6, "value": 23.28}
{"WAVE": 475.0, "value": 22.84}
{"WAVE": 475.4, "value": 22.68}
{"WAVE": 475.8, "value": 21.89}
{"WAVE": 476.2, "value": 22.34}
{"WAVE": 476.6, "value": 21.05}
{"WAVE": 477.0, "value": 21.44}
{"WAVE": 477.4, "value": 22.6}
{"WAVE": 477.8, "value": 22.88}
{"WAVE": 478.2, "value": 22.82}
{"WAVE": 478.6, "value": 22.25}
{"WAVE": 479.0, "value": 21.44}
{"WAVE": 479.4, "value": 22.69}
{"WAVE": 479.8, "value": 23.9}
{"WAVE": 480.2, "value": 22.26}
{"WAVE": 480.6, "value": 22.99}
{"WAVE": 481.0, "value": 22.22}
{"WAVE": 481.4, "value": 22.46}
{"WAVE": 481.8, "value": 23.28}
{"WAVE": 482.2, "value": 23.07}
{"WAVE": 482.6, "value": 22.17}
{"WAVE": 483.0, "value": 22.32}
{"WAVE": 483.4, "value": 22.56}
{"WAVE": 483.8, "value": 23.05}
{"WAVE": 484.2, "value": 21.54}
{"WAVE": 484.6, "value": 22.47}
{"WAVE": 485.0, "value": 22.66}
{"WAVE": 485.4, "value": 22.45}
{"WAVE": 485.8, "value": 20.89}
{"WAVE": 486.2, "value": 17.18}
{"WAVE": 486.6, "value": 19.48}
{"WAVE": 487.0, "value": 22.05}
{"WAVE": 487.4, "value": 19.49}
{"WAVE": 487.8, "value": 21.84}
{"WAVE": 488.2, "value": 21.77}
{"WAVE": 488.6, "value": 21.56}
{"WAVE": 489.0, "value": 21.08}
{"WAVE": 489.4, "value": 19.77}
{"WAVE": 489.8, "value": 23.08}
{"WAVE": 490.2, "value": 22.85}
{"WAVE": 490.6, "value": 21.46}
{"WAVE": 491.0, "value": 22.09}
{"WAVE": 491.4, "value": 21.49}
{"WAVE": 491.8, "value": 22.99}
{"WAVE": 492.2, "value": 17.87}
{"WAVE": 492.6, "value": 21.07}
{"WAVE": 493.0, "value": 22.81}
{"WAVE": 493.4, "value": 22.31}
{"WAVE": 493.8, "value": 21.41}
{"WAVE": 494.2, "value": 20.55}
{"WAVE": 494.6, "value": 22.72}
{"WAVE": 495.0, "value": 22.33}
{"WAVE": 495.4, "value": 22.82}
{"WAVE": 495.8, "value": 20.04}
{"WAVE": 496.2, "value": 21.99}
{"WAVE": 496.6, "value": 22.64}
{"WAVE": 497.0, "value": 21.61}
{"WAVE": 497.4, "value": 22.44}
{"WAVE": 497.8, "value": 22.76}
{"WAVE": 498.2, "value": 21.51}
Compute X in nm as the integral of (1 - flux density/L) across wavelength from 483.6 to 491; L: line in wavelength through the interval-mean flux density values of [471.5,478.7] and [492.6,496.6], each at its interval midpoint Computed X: 0.22 nm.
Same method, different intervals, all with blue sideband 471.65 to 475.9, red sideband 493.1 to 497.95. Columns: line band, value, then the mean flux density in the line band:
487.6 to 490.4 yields 0.05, 21.7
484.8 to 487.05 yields 0.15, 20.7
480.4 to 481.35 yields -0.01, 22.6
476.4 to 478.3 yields 0.02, 22.1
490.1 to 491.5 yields 0.01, 21.9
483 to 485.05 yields -0.02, 22.4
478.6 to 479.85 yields -0.01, 22.5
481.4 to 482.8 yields -0.03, 22.8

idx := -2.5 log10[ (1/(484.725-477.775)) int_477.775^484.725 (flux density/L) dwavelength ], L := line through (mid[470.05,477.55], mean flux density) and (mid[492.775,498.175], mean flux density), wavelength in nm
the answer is -0.03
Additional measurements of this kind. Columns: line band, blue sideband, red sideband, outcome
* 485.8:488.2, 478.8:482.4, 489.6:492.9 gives 0.09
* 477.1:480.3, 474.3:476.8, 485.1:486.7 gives -0.04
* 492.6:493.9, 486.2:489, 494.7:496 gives -0.03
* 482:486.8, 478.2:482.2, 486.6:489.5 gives 0.01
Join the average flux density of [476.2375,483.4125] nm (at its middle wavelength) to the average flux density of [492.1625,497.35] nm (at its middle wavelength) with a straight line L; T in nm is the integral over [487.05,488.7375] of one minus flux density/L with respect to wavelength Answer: 0.06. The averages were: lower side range 22.5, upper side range 21.7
